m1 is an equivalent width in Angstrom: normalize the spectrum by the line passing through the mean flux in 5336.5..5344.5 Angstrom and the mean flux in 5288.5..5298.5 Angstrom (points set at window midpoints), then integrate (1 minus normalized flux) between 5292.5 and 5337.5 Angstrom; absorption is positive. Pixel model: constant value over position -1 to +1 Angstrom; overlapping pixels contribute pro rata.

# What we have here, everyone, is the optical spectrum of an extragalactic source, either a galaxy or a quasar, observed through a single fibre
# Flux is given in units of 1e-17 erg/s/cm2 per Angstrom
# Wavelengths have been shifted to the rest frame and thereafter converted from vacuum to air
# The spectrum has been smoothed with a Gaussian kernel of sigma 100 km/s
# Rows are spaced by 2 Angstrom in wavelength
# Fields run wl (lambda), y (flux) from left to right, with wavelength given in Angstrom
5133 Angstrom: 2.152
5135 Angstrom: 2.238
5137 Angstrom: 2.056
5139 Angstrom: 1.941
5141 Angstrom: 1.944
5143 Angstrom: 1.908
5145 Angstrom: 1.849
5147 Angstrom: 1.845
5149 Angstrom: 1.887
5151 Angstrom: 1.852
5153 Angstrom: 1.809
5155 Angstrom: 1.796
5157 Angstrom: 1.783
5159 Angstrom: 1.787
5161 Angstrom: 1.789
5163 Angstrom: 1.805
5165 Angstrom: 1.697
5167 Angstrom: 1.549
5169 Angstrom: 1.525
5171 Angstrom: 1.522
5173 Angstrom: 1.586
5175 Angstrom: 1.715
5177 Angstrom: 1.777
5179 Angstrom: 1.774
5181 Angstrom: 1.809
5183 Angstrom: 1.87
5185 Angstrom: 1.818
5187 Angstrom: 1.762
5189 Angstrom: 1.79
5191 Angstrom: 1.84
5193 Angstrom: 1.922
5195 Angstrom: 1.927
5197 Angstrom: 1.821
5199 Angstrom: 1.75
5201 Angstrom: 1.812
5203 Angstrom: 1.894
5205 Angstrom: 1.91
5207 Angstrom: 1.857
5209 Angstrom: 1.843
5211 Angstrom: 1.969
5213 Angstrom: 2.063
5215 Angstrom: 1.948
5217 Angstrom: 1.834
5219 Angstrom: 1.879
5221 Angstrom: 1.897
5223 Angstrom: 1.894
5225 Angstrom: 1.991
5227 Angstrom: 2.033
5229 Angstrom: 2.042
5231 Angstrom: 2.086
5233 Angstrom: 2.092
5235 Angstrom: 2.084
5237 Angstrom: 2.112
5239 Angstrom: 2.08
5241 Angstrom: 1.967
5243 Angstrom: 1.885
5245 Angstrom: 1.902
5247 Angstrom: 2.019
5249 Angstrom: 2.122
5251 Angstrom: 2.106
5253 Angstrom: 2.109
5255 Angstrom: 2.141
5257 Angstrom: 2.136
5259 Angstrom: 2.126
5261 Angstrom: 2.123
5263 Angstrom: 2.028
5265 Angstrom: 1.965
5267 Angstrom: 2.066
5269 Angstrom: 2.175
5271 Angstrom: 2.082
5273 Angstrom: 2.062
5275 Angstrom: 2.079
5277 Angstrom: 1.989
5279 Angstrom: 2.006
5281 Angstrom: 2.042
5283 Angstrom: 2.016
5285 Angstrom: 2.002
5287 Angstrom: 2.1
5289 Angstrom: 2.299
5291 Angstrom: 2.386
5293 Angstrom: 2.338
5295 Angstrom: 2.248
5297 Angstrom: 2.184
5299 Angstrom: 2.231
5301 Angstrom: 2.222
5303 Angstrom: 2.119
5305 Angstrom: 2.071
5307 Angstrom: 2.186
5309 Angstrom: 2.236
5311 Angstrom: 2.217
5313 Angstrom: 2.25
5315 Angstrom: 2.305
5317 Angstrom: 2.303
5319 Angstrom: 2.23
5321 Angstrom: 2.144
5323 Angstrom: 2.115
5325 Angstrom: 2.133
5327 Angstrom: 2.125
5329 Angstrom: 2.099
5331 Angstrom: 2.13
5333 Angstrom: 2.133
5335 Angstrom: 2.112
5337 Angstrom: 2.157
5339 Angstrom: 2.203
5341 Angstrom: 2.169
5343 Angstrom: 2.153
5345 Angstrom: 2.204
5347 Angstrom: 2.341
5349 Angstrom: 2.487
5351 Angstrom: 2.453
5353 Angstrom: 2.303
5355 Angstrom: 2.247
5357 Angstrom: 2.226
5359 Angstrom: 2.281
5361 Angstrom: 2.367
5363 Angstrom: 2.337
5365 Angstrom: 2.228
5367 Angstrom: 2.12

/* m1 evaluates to 1.0 Angstrom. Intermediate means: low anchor 2.29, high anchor 2.17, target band 2.19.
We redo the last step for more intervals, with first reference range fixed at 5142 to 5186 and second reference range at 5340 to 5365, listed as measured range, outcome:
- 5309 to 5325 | -0.2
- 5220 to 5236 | -0.6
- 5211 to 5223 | -0.1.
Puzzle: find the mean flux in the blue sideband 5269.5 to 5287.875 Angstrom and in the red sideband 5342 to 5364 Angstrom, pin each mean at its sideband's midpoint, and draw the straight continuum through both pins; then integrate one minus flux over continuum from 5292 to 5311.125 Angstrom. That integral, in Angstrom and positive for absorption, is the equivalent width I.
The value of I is -0.7 Angstrom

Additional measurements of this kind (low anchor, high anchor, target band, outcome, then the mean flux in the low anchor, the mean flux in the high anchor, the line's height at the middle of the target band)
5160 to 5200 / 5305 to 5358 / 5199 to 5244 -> -1.9 Angstrom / 1.75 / 2.21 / 1.88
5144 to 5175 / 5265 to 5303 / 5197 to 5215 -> 0.0 Angstrom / 1.74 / 2.14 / 1.89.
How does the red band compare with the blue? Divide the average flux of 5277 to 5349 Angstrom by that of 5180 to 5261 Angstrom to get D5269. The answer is 1.1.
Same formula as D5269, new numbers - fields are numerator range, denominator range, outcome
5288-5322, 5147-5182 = 1.29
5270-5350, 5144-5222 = 1.20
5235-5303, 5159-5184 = 1.23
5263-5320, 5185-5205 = 1.17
